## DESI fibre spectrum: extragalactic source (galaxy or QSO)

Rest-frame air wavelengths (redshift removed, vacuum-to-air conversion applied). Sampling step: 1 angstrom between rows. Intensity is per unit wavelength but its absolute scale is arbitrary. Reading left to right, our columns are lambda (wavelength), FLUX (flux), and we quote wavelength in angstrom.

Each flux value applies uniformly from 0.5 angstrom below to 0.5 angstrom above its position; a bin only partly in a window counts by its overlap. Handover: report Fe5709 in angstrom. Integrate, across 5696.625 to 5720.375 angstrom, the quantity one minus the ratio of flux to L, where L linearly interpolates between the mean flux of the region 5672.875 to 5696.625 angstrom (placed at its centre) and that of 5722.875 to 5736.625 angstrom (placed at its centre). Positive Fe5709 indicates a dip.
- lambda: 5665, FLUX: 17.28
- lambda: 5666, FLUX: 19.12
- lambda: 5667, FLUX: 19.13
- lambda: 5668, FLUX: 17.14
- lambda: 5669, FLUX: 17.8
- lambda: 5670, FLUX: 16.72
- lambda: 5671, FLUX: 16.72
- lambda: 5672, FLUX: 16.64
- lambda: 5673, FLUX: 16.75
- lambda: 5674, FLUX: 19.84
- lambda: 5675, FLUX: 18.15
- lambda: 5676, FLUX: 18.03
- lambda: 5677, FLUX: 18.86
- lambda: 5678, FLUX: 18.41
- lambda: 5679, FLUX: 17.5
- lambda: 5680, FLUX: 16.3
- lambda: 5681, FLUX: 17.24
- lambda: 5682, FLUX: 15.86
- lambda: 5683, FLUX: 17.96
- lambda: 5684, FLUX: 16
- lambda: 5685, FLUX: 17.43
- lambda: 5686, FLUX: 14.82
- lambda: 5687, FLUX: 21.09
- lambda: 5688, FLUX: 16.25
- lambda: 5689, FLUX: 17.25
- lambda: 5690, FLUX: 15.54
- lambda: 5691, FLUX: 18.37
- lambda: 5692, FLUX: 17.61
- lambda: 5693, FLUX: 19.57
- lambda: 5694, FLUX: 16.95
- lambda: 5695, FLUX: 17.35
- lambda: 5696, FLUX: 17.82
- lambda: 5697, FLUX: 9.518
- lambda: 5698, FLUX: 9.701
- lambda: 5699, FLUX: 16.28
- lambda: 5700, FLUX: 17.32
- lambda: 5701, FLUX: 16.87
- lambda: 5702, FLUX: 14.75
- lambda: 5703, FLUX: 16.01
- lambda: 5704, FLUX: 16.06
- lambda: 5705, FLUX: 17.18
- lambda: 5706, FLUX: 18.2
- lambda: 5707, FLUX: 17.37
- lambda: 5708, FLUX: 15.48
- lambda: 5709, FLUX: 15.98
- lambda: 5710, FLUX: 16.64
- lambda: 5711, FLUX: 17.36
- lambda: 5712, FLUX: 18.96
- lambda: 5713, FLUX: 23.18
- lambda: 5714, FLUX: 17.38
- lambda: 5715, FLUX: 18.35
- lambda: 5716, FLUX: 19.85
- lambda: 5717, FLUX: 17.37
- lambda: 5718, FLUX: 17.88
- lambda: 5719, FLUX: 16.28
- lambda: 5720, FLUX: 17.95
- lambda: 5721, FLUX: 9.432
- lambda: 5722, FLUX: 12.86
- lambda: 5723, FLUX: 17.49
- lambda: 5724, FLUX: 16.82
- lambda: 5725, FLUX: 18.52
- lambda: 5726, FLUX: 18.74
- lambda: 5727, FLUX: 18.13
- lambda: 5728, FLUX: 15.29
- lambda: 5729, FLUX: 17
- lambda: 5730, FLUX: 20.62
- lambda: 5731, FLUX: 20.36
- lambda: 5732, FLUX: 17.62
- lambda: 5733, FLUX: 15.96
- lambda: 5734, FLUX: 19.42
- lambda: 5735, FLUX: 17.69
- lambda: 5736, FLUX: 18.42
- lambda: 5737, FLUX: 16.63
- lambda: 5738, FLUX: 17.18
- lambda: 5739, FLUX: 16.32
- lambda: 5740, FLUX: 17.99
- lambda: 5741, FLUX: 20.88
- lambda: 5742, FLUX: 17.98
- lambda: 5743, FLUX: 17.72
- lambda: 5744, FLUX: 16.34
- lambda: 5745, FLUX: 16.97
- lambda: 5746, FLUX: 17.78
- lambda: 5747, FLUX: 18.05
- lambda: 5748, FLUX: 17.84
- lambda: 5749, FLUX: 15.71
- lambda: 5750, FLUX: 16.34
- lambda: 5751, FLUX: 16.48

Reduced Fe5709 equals 1.34 angstrom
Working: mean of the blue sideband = 17.5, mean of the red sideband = 18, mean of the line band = 16.8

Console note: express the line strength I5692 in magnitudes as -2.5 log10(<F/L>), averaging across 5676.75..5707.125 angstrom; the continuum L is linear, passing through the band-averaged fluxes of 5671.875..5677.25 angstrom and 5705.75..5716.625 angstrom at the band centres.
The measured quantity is 0.09 mag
